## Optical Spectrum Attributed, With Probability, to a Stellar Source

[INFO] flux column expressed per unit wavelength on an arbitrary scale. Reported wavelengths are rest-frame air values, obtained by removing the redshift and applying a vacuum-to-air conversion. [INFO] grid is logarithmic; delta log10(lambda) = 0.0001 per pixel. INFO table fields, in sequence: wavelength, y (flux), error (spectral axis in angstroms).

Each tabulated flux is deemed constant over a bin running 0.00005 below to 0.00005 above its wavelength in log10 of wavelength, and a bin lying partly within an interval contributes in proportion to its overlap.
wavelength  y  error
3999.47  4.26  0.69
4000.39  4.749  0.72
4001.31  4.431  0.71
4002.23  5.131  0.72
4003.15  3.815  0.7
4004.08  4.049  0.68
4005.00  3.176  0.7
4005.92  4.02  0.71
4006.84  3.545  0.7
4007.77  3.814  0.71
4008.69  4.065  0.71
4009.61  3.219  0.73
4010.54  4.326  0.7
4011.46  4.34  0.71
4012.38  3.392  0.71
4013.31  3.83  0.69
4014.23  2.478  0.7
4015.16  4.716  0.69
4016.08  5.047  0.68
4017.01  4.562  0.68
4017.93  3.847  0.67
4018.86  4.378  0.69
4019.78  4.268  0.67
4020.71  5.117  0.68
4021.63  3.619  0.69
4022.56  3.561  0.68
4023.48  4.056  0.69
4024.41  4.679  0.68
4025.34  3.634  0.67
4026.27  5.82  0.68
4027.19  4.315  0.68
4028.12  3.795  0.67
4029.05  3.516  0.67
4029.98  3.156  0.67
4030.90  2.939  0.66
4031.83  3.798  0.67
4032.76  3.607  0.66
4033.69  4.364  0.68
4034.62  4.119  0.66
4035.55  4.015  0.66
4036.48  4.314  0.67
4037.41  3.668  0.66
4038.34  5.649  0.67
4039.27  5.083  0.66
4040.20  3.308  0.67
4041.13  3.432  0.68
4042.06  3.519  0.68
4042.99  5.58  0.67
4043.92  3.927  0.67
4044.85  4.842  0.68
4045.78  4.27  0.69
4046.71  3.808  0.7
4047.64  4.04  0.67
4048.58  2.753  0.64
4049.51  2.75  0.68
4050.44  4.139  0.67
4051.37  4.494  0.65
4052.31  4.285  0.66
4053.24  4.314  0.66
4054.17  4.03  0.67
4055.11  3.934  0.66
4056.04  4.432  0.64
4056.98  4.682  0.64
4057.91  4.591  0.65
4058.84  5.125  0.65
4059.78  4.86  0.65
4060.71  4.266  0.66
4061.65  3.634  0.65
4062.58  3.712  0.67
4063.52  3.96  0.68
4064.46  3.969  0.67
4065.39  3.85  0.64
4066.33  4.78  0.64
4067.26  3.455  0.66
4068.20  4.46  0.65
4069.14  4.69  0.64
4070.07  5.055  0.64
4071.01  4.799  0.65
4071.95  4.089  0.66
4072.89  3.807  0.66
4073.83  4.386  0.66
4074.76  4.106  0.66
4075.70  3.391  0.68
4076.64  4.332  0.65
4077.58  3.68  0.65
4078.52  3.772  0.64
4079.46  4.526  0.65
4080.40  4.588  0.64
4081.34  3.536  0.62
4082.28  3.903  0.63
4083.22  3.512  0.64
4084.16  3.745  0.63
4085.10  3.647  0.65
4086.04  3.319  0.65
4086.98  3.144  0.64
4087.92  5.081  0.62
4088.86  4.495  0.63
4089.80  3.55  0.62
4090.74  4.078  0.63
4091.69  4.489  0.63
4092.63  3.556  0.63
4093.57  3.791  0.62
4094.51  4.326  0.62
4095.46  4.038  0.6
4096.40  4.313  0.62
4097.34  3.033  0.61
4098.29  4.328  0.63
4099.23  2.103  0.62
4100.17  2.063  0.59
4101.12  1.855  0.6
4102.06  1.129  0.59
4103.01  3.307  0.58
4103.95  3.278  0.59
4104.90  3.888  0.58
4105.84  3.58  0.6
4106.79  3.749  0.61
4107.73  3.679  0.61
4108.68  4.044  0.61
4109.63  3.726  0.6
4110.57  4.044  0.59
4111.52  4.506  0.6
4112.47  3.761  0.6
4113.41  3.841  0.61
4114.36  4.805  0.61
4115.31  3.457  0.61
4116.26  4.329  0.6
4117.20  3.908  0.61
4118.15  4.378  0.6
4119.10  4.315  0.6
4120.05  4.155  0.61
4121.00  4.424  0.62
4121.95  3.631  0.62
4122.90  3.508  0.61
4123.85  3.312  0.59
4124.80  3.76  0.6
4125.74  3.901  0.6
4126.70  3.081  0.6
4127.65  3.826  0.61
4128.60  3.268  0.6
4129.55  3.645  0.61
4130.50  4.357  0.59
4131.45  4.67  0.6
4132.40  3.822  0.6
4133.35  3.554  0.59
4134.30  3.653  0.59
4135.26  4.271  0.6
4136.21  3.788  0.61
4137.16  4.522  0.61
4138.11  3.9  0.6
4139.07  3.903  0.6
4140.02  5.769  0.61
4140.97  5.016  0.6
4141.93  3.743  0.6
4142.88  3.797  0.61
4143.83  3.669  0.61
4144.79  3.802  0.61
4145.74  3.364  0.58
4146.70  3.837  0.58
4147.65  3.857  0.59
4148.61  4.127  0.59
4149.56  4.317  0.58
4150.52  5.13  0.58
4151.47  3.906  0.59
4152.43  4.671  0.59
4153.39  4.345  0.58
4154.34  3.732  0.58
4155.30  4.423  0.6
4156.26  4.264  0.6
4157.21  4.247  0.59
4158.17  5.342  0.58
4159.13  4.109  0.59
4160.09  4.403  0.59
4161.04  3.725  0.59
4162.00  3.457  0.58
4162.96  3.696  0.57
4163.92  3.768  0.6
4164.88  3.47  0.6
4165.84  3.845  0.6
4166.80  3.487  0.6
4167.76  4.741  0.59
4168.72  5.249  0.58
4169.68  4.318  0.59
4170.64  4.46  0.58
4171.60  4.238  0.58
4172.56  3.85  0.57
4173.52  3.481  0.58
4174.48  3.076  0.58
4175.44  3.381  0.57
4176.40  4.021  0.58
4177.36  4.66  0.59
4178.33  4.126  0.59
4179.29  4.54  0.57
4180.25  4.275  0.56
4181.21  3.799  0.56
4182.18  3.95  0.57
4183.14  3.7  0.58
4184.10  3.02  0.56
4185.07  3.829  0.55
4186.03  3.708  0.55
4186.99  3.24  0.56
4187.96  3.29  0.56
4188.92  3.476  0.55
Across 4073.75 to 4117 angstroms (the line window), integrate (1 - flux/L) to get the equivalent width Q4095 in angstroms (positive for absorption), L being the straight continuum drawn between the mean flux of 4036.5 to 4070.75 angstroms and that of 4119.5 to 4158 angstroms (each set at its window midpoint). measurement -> 4.1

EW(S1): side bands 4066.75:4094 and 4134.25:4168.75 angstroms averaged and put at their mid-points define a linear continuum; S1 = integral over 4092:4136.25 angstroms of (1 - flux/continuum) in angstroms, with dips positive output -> 4.2 angstroms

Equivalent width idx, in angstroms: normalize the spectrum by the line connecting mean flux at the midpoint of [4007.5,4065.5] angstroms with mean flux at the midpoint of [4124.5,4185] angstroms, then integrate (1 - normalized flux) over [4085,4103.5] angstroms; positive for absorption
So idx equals 2.7 angstroms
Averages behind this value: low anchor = 4.09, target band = 3.48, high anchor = 4.03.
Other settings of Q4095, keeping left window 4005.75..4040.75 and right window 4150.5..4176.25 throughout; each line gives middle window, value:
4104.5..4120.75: 0.23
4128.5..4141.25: -0.27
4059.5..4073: -0.56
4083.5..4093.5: 0.41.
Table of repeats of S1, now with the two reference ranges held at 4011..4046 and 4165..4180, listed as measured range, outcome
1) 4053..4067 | -0.5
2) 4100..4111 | 2.4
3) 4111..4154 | 0.6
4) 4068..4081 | -0.5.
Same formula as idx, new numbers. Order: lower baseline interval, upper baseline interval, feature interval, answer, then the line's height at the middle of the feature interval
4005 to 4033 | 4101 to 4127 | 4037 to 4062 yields -2.0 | 3.89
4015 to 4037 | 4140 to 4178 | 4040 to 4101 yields 1.8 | 4.12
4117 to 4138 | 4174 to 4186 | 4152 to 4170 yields -1.4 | 3.87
